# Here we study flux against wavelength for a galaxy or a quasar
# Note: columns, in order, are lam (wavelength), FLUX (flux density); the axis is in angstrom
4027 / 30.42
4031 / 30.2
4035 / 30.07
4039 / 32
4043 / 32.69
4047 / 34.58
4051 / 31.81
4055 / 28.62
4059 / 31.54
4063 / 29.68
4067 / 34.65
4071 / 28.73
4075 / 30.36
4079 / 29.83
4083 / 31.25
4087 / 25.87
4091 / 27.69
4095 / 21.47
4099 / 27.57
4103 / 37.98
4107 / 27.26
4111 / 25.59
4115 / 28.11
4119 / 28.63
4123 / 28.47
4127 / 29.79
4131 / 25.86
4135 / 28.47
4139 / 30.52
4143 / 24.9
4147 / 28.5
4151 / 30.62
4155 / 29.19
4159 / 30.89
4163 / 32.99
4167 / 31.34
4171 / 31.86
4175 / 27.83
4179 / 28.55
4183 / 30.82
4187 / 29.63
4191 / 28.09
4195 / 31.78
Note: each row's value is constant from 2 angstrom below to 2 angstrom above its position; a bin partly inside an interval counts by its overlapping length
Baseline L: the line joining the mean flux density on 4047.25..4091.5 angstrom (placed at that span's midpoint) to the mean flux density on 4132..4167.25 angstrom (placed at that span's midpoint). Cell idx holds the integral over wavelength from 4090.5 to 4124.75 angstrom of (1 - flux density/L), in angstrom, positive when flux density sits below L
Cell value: 2.1 angstrom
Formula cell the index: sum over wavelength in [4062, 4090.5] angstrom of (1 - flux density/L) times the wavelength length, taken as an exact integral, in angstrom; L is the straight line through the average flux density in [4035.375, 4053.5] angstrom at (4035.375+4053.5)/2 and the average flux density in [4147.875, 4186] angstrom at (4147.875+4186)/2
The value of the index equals 1.7 angstrom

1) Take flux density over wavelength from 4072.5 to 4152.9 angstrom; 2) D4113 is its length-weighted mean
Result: 28.4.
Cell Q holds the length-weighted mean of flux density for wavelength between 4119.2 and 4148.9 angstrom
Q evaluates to 28.1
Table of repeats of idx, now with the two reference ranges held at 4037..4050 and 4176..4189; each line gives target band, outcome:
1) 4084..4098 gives 2.7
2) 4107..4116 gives 1.3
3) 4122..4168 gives 1.8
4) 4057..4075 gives 0.8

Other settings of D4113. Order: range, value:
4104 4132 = 28.1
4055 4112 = 29.3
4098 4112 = 30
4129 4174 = 29.5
